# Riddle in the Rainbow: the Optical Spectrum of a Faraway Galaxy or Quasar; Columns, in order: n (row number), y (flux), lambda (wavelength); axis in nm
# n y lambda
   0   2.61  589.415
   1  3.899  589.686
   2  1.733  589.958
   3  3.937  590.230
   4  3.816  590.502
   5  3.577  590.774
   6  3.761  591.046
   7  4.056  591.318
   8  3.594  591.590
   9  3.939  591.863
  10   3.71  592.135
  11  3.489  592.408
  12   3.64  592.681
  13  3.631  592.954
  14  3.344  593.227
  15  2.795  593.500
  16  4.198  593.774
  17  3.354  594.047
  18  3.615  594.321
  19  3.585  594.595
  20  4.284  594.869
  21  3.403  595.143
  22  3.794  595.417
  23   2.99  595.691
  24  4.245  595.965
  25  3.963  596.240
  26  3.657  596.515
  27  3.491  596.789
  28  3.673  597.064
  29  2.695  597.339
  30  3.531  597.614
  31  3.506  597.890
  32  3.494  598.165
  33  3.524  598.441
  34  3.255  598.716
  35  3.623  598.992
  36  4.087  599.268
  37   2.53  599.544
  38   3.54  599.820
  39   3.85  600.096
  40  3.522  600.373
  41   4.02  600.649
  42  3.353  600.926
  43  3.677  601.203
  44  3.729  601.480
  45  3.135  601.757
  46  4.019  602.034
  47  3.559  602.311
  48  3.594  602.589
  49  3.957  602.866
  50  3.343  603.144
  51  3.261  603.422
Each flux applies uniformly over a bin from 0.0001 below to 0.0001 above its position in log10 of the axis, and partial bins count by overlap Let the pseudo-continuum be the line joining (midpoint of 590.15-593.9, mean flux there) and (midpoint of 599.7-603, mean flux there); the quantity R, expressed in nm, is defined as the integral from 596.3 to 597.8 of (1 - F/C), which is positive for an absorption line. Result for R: 0.09 nm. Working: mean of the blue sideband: 3.67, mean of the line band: 3.44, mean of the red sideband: 3.66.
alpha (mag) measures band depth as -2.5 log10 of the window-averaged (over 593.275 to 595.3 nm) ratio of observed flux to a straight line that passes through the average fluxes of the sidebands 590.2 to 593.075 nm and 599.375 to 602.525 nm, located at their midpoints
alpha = 0.03 mag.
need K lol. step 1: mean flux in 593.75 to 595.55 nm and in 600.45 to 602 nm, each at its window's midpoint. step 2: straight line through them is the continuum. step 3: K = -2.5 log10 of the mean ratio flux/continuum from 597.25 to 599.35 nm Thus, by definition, 0.06 mag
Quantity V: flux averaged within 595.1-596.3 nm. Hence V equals 3.68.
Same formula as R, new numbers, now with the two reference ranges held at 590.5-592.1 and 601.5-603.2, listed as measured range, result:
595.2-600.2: 0.232 nm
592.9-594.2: 0.103 nm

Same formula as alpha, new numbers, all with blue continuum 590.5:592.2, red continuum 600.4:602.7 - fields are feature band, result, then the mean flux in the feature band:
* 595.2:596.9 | 0.009 mag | 3.68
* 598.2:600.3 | 0.054 mag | 3.49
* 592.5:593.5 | 0.097 mag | 3.44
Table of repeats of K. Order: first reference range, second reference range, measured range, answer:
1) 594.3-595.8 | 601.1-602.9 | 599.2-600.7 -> 0.030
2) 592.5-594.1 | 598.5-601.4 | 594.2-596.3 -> -0.064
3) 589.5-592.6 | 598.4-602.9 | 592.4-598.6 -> 0.005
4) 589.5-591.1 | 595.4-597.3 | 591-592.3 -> -0.105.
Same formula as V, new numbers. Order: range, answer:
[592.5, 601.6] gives 3.56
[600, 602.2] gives 3.66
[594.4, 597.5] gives 3.62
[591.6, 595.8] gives 3.59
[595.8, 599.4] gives 3.59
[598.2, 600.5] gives 3.49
